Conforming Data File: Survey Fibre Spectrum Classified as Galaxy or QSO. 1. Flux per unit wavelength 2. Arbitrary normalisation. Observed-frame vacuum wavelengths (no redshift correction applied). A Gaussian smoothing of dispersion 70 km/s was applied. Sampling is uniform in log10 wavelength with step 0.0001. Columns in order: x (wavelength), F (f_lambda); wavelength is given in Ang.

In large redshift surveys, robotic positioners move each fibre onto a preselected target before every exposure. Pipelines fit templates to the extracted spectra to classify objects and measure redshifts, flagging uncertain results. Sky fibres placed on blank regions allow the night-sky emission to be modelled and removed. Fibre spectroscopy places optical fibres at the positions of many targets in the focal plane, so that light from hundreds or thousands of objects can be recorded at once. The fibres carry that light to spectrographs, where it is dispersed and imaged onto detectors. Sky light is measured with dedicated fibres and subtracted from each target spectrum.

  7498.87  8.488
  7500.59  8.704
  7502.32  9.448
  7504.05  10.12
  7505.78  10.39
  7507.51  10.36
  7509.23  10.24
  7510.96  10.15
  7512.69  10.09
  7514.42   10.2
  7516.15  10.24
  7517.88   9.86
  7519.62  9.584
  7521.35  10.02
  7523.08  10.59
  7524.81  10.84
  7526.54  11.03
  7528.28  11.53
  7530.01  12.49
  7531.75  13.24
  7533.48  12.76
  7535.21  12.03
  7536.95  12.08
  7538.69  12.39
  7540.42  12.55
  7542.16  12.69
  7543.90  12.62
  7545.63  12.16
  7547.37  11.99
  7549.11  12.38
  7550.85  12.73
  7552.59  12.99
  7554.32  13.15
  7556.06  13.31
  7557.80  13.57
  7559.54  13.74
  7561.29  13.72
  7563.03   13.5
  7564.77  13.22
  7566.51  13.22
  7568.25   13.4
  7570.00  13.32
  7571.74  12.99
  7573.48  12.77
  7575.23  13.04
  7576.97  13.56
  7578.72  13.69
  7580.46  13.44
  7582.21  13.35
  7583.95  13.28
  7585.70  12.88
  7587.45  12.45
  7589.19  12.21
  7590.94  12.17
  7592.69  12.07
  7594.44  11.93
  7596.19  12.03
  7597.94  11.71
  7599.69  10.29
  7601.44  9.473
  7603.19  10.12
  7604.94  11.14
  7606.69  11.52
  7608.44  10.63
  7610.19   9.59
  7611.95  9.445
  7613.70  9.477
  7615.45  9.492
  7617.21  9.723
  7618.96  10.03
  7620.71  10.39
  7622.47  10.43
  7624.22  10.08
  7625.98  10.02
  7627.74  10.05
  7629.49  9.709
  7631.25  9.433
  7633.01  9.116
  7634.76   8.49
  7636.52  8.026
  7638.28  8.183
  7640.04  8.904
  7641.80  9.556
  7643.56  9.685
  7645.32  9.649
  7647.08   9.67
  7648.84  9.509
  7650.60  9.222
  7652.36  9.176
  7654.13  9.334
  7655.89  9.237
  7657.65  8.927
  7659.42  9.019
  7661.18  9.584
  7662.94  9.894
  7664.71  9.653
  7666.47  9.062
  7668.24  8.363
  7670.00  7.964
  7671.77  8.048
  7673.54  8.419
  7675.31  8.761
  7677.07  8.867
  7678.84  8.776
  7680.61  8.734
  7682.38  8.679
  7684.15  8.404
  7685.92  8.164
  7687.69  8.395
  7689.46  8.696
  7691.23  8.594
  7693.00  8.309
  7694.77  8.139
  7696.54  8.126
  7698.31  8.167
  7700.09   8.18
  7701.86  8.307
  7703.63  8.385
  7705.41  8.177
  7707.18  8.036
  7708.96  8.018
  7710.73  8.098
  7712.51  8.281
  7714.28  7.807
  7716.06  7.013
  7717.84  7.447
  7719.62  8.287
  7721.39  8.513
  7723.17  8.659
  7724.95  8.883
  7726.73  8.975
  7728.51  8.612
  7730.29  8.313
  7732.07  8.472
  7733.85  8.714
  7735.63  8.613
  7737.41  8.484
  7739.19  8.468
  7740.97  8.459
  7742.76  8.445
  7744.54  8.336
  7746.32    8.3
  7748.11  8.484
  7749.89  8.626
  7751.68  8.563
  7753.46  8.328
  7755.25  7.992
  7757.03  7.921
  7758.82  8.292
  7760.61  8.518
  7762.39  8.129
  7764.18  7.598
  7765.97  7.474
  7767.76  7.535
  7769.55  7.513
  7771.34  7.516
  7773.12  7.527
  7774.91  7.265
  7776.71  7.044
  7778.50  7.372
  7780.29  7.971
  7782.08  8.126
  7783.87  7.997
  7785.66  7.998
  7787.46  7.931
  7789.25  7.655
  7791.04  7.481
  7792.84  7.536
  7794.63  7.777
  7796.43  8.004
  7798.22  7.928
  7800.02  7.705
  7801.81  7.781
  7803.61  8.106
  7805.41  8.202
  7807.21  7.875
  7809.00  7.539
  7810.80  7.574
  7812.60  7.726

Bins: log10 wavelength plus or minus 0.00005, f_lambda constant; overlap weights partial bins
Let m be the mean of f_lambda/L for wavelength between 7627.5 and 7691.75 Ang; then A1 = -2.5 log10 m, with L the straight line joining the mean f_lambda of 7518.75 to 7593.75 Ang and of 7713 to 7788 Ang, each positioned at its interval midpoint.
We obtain 0.14 mag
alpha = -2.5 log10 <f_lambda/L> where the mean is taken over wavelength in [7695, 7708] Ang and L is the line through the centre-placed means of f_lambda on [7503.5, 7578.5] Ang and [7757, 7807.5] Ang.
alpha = 0.13 mag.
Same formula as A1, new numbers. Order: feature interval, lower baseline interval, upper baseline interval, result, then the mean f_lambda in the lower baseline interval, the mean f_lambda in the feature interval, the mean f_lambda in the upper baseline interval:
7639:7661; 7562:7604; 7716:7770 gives 0.153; 12.5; 9.32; 8.28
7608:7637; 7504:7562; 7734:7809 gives 0.071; 11.7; 9.66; 7.97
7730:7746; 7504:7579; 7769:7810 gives 0.019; 12.1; 8.48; 7.74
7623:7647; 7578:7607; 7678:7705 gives 0.123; 12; 9.33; 8.4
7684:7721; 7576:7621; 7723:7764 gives 0.142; 11.4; 8.15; 8.44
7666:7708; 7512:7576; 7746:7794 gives 0.130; 12.2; 8.4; 7.87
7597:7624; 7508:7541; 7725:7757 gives -0.016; 11.1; 10.2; 8.48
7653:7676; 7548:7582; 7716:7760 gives 0.170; 13.2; 8.94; 8.39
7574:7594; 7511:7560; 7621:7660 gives -0.203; 11.8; 12.9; 9.35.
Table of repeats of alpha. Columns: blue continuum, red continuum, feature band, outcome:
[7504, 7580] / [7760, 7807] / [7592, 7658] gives 0.08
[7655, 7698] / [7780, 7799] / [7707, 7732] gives 0.02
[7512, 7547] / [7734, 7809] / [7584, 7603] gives -0.12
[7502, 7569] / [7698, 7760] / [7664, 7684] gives 0.08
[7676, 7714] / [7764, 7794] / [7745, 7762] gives -0.07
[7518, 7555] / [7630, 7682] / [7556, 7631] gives -0.11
